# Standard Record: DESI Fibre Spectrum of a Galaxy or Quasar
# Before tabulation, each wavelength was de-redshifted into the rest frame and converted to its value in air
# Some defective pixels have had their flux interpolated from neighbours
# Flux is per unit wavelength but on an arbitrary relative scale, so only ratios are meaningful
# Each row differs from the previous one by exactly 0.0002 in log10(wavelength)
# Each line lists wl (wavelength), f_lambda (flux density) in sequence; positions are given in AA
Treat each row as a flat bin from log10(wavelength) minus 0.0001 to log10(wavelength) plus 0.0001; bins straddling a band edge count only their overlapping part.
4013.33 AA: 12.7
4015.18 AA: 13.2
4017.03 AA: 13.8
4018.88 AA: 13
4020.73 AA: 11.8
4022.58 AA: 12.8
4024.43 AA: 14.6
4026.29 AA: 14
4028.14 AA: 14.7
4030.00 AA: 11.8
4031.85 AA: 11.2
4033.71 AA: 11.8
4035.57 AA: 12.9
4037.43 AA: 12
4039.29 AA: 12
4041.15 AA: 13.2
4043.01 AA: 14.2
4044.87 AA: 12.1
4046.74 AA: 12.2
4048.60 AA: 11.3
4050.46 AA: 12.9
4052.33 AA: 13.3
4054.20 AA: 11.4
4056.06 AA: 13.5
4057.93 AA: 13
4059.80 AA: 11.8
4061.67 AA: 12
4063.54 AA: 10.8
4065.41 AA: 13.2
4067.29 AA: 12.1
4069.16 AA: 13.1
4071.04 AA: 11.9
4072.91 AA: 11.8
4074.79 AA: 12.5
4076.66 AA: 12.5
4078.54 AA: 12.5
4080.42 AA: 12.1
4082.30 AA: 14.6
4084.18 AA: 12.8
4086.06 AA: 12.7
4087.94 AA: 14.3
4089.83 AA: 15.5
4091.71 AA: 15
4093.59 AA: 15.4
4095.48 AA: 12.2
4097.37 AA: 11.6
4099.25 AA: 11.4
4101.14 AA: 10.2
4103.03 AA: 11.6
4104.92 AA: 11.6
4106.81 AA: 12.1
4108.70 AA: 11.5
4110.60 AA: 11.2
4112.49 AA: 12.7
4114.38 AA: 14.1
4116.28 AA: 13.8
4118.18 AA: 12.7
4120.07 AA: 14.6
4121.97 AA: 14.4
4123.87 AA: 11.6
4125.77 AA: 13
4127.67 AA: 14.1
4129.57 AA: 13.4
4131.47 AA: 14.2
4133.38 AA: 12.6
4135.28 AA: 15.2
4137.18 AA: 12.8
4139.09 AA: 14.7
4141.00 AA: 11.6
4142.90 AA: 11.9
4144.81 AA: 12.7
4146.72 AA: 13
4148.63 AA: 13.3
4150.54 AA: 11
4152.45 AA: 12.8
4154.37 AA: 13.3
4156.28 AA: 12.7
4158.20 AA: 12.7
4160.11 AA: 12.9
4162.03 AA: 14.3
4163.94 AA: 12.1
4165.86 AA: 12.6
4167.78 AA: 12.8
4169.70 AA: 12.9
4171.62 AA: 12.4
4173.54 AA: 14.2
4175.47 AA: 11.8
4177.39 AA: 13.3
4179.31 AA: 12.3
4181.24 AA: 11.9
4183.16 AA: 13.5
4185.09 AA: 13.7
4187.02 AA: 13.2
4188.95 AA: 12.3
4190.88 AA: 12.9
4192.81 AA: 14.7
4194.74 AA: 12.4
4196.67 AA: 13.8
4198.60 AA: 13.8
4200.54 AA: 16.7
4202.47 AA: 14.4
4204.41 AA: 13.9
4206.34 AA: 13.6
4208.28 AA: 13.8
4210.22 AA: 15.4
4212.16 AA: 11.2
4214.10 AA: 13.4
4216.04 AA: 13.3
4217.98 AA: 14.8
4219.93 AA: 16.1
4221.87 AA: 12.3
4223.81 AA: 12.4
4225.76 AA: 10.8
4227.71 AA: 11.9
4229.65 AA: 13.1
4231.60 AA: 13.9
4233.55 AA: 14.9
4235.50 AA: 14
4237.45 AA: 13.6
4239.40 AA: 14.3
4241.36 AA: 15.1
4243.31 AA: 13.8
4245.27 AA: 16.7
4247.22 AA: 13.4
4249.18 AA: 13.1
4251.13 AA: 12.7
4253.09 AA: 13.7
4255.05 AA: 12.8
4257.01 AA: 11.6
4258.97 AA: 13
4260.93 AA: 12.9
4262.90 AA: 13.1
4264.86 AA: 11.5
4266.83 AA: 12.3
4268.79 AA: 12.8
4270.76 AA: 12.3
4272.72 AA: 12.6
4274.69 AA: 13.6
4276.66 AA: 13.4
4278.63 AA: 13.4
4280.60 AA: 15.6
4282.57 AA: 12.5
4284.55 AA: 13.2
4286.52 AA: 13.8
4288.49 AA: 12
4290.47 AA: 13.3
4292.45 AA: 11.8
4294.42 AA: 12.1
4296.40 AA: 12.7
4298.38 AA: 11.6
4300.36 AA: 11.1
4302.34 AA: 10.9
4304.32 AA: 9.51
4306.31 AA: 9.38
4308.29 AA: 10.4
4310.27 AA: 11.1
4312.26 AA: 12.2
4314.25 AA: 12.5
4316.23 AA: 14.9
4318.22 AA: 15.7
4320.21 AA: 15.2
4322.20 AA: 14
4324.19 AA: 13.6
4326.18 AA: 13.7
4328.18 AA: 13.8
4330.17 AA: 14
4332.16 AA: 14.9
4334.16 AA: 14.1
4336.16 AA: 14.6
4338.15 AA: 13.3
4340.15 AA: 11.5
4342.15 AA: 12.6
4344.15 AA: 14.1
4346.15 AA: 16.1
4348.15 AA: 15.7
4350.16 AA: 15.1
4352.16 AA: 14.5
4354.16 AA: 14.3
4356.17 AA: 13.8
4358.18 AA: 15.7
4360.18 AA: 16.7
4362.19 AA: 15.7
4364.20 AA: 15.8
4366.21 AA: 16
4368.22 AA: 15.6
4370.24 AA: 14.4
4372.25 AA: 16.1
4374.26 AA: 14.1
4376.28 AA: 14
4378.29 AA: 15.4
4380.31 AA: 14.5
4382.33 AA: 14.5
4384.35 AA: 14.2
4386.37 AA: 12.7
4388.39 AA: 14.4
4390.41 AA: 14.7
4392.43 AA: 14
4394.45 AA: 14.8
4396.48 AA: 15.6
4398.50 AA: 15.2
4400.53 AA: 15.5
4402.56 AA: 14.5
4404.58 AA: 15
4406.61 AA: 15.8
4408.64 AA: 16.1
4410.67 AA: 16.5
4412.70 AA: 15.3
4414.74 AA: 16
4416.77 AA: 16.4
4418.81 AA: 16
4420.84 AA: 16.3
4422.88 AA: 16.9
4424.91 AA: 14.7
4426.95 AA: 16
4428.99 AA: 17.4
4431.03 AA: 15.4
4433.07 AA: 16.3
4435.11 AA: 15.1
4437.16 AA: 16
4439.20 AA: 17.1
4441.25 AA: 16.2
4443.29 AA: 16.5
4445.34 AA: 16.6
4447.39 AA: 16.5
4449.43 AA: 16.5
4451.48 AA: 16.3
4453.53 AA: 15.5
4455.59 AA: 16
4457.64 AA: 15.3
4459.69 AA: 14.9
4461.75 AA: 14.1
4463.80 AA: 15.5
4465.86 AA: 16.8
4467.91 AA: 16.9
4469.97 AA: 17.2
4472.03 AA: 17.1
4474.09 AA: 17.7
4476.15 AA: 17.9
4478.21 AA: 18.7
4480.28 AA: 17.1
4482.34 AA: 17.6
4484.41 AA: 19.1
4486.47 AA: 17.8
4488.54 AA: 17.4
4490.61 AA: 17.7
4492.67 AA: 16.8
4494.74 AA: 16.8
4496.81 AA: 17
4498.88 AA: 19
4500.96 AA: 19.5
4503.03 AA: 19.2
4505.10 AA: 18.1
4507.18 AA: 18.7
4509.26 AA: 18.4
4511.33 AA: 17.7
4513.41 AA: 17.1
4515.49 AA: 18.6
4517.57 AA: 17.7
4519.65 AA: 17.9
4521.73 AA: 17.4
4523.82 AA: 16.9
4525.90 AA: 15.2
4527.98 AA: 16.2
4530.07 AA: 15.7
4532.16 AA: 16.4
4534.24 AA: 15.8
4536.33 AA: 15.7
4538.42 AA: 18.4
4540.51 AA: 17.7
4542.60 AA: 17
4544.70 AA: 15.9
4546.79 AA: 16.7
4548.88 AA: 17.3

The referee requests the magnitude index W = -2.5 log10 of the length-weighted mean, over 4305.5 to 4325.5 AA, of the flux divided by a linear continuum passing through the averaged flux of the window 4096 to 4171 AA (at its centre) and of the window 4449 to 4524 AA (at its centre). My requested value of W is 0.17 mag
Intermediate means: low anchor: 12.8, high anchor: 17.3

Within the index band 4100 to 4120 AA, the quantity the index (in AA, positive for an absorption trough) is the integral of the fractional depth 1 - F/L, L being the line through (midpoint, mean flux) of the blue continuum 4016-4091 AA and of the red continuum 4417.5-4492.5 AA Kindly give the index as 1.6 AA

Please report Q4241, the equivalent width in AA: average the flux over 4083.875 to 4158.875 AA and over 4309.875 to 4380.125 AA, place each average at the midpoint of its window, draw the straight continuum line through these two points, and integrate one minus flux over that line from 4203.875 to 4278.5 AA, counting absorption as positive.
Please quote 2.2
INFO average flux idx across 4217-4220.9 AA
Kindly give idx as 15.4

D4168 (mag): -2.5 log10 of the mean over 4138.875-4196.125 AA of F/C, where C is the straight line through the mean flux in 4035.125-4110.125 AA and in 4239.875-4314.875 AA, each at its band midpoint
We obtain -0.02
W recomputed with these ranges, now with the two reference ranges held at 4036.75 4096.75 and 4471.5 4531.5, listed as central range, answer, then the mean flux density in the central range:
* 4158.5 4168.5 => 0.077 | 12.9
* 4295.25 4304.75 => 0.339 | 11.3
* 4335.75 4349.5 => 0.138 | 14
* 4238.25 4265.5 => 0.110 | 13.4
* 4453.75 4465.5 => 0.128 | 15.3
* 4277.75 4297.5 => 0.172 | 13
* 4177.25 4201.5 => 0.059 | 13.4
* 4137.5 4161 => 0.083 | 12.7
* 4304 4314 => 0.400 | 10.7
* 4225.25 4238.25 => 0.109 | 13.3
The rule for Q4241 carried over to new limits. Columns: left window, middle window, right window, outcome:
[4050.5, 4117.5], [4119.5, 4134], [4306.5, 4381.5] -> -0.7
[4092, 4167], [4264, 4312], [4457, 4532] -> 8.3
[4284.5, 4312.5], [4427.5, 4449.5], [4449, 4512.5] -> -0.5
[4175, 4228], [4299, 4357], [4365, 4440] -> 5.2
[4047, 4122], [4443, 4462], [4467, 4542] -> 1.2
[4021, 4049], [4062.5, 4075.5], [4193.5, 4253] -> 0.7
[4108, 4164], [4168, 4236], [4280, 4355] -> -1.5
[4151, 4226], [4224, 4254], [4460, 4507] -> 0.8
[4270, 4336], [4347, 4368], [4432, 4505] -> -1.7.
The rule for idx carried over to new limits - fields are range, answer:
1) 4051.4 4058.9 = 12.8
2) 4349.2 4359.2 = 14.7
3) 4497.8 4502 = 19.2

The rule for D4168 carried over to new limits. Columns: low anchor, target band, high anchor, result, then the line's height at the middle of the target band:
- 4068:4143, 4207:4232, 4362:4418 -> 0.04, 13.8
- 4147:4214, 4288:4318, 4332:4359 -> 0.19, 14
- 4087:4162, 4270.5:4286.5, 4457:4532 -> 0.11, 14.8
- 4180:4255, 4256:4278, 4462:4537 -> 0.13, 14.3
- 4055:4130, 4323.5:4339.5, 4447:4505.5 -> 0.11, 15.5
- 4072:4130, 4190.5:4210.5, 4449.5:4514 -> -0.01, 14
